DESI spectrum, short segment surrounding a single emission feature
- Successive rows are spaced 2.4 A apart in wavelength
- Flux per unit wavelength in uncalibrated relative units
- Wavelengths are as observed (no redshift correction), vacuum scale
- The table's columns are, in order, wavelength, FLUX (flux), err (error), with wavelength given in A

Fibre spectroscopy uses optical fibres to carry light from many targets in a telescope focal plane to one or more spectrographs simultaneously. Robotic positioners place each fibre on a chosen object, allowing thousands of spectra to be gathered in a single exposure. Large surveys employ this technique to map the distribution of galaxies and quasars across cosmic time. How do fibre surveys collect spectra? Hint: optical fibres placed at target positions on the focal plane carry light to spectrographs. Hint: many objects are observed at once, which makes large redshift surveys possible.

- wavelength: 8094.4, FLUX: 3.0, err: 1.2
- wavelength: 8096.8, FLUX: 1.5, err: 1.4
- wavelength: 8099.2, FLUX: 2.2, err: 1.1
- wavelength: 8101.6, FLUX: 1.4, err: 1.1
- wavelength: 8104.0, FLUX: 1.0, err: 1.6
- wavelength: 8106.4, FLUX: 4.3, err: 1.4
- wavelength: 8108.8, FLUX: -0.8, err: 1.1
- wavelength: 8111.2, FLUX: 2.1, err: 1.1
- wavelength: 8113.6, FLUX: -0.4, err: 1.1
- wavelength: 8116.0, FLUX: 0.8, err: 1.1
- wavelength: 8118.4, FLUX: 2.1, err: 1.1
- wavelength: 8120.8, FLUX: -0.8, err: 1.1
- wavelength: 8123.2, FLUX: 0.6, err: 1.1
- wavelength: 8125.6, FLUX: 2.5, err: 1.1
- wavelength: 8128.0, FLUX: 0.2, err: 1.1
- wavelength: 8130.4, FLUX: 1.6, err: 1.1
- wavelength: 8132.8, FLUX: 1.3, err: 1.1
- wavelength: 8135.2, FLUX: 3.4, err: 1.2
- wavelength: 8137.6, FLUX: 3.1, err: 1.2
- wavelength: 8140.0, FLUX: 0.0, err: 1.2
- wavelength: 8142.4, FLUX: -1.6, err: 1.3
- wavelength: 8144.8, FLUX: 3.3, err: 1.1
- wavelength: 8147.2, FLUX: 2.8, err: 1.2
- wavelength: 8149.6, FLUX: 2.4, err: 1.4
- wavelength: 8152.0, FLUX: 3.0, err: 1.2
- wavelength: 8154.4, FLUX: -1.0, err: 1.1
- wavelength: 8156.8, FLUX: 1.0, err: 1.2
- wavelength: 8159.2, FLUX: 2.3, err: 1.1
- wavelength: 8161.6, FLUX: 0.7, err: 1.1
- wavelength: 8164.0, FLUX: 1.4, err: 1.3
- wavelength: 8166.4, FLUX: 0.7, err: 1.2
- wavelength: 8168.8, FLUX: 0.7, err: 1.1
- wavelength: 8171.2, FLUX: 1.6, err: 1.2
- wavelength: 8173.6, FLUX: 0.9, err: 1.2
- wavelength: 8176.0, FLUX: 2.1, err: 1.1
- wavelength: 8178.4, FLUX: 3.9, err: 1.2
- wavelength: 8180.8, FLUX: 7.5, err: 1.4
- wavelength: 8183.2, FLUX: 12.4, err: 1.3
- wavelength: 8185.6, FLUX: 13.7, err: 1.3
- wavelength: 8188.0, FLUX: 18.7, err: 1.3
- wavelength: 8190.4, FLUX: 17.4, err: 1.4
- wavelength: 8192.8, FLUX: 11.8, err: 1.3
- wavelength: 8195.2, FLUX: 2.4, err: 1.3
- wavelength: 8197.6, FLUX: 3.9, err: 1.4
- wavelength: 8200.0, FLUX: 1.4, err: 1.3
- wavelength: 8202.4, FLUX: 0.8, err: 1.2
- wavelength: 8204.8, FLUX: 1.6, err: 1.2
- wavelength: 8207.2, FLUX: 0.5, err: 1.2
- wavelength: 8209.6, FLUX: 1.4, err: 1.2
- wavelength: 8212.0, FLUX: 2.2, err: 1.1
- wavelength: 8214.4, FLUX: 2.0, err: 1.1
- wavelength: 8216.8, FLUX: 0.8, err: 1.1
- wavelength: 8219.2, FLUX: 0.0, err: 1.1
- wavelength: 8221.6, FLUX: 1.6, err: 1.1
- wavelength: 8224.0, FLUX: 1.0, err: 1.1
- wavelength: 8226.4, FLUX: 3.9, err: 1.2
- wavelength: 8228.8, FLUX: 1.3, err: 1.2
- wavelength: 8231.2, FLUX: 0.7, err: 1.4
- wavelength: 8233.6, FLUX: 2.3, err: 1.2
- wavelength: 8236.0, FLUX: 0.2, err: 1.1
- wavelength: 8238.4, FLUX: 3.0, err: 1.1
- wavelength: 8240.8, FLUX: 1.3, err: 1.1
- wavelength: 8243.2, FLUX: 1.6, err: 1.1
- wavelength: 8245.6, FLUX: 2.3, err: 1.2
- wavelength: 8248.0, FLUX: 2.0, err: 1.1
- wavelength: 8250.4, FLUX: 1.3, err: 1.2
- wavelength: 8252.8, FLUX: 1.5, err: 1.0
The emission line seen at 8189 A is [O II] 3727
